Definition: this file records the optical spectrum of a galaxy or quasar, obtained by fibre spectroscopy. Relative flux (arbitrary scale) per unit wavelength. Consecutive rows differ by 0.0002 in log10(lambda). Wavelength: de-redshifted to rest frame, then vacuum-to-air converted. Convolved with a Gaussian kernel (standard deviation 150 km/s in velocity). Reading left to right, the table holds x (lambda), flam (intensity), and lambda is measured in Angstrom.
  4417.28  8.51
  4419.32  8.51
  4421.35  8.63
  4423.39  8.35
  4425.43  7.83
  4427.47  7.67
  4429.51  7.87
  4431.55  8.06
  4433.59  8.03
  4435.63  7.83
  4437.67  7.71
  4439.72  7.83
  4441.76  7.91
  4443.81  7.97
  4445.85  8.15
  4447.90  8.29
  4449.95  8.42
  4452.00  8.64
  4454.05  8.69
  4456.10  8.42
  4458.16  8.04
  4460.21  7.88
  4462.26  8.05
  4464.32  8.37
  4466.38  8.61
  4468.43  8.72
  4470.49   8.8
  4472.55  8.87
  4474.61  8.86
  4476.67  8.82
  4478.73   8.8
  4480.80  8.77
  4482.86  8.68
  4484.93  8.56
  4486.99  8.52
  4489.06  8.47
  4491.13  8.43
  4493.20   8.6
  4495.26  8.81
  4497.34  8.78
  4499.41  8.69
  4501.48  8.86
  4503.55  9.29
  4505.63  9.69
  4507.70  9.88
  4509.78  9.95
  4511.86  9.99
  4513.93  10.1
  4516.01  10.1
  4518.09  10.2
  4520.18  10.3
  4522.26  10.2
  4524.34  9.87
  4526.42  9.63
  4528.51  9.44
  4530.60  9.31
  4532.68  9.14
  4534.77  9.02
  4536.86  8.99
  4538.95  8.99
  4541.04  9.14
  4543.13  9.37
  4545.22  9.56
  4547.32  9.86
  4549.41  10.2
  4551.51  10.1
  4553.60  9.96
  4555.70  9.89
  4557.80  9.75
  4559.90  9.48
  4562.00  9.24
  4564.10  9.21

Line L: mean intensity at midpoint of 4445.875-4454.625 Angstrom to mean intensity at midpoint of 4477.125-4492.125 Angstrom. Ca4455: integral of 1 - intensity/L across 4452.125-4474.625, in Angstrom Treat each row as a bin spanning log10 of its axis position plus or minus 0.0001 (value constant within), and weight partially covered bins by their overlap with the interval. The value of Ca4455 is 0.1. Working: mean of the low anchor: 8.46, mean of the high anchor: 8.61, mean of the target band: 8.47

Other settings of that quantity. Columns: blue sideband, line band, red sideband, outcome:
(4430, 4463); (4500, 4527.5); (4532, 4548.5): -2.7 Angstrom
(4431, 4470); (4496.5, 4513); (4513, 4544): -0.4 Angstrom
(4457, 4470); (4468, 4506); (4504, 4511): 1.3 Angstrom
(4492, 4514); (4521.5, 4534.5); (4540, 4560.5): 0.0 Angstrom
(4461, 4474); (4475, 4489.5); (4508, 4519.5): 0.6 Angstrom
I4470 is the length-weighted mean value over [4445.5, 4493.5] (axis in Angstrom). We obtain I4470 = 8.52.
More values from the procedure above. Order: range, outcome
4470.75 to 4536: 9.24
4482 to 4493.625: 8.53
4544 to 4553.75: 9.93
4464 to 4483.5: 8.74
